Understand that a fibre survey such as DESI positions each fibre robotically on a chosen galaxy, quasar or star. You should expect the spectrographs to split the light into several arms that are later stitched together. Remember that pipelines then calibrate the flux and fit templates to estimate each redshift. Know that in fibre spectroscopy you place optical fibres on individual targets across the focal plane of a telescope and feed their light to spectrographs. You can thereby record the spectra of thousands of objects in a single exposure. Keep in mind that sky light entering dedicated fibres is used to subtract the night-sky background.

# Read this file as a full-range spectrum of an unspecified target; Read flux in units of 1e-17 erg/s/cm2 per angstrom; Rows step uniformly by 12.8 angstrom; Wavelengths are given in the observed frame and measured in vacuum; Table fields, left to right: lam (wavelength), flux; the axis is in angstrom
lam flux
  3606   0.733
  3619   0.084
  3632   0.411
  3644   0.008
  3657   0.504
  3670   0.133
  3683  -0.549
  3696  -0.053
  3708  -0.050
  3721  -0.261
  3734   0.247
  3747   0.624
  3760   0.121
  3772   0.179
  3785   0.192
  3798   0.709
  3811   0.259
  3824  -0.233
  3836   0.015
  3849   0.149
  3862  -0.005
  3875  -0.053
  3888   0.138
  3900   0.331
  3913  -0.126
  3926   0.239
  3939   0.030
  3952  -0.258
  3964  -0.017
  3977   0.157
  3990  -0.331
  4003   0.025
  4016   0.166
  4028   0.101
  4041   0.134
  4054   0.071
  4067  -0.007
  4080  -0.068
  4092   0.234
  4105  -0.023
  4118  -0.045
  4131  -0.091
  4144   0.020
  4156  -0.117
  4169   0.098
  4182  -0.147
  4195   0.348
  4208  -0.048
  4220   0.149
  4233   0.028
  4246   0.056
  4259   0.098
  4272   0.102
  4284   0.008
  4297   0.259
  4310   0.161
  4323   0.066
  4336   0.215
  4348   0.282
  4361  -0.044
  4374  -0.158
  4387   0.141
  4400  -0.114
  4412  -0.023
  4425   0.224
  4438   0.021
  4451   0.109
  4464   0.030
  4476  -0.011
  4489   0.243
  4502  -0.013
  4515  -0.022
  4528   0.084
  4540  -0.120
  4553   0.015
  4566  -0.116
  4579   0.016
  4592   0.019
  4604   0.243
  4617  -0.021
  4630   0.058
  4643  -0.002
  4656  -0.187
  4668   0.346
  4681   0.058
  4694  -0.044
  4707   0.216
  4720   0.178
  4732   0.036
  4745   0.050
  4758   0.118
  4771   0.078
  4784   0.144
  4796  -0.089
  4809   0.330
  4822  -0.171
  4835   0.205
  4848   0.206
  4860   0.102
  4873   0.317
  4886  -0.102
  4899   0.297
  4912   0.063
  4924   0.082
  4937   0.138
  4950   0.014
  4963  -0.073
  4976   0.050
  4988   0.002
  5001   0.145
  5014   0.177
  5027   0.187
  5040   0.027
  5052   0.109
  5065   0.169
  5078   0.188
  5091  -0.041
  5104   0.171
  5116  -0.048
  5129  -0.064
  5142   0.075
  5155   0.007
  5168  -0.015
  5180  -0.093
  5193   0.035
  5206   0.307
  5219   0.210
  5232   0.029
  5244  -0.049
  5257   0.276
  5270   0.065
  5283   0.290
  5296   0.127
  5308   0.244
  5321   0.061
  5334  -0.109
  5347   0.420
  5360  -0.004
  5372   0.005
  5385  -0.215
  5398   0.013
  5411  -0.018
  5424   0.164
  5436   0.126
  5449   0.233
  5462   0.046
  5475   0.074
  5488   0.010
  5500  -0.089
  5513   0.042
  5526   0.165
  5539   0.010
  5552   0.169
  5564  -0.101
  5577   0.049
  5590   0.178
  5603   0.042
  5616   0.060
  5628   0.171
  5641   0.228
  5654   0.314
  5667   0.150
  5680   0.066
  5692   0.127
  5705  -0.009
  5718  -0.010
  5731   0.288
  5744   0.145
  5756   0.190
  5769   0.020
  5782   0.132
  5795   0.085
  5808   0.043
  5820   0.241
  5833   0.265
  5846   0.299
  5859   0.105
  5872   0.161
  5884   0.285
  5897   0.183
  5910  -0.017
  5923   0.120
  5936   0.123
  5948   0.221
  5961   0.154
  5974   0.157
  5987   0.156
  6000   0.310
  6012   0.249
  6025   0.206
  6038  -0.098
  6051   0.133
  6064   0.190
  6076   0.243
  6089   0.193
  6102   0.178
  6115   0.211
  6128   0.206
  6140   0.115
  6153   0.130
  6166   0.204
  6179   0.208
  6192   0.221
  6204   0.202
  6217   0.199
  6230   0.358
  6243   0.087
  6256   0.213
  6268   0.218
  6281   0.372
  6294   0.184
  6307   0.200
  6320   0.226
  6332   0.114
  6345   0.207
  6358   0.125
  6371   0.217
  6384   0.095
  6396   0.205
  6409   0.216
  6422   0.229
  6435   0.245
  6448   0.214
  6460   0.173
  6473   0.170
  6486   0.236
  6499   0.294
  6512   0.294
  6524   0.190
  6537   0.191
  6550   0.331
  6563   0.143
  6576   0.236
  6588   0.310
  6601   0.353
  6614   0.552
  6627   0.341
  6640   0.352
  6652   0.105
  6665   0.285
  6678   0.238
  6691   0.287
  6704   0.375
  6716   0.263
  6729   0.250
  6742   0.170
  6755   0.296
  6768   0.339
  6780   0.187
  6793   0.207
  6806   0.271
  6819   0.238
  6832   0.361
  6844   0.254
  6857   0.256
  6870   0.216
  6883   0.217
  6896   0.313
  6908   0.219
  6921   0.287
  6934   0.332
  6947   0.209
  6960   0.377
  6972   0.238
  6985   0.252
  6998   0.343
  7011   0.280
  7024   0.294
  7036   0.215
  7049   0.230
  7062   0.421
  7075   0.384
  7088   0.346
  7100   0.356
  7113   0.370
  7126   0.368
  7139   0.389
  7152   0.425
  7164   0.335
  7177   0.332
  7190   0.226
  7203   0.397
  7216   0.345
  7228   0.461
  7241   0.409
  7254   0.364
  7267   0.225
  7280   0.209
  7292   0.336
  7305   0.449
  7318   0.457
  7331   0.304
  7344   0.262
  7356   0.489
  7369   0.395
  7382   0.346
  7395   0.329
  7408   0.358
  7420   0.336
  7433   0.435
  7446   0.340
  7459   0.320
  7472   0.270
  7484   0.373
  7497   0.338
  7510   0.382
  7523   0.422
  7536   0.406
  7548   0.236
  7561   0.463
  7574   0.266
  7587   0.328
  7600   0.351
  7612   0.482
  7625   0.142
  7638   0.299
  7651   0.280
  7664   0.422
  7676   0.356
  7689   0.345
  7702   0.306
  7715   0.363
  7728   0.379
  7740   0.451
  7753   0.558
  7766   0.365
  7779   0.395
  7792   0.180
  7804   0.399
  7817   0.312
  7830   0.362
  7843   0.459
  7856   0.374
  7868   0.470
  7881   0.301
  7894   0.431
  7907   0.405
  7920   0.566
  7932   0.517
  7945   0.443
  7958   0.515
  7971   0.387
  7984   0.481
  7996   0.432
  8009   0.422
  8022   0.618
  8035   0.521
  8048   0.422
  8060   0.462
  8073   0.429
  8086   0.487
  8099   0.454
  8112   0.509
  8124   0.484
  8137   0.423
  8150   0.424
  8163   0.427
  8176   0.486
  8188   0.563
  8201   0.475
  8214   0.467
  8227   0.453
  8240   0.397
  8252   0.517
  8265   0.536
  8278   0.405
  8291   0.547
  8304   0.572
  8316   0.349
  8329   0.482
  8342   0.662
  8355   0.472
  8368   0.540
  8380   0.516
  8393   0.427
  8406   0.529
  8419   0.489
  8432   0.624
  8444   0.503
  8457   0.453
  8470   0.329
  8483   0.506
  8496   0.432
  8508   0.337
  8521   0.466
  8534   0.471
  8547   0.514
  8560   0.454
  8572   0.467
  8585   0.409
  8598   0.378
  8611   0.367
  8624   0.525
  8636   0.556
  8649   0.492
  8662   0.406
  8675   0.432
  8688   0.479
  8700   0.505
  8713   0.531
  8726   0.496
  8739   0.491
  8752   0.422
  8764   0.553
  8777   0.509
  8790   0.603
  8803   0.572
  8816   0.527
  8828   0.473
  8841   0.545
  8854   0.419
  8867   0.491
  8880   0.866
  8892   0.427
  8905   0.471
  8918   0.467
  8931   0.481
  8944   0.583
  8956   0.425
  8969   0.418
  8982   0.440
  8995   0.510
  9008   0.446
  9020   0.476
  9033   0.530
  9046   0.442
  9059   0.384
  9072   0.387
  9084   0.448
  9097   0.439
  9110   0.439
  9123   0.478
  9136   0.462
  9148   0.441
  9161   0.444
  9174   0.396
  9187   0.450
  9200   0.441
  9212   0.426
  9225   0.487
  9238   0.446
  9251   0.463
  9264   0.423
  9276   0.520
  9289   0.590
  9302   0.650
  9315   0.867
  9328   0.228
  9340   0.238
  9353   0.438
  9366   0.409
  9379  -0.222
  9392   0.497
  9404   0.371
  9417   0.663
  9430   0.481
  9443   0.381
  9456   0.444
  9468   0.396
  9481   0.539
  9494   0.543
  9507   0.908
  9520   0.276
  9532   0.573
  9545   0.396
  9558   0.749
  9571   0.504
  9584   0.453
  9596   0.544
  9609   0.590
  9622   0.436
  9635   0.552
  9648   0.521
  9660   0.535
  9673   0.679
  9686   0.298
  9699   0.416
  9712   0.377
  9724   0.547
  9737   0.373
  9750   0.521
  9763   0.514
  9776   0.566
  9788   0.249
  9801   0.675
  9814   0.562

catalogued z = 0.77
